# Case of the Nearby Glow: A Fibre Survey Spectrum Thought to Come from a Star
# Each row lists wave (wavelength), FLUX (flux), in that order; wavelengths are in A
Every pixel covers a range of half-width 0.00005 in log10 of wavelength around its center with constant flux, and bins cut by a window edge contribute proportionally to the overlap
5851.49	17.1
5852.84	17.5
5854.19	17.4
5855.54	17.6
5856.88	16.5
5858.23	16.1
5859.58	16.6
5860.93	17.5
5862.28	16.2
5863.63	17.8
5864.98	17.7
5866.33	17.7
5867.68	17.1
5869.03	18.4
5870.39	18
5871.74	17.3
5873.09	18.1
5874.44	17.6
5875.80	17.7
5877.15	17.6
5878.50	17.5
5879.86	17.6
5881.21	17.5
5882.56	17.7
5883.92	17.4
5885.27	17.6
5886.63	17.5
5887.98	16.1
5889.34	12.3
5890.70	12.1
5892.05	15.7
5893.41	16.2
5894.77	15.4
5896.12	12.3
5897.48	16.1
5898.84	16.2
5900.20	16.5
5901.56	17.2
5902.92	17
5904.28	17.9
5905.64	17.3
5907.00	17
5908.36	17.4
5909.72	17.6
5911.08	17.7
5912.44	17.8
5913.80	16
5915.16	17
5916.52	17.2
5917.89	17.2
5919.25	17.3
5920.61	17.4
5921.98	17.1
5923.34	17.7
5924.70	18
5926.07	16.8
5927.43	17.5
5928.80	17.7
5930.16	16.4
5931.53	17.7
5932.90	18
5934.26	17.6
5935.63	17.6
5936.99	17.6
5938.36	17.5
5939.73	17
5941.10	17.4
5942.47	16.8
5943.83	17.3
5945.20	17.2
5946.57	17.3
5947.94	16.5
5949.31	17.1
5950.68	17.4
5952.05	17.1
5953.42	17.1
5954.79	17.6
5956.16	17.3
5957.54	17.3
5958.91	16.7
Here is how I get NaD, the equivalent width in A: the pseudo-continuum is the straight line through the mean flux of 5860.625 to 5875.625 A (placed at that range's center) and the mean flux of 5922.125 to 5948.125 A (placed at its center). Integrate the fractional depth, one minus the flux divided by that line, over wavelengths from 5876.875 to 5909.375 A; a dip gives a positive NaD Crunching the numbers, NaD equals 2.1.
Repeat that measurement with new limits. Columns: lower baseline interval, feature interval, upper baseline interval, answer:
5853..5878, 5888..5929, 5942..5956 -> 1.7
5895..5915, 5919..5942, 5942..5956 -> -0.6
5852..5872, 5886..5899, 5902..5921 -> 1.8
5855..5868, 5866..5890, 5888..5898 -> -2.4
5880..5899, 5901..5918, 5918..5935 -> -0.6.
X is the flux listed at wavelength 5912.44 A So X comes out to 17.8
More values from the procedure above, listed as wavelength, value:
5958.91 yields 16.7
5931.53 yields 17.7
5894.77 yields 15.4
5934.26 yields 17.6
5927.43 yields 17.5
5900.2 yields 16.5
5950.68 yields 17.4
